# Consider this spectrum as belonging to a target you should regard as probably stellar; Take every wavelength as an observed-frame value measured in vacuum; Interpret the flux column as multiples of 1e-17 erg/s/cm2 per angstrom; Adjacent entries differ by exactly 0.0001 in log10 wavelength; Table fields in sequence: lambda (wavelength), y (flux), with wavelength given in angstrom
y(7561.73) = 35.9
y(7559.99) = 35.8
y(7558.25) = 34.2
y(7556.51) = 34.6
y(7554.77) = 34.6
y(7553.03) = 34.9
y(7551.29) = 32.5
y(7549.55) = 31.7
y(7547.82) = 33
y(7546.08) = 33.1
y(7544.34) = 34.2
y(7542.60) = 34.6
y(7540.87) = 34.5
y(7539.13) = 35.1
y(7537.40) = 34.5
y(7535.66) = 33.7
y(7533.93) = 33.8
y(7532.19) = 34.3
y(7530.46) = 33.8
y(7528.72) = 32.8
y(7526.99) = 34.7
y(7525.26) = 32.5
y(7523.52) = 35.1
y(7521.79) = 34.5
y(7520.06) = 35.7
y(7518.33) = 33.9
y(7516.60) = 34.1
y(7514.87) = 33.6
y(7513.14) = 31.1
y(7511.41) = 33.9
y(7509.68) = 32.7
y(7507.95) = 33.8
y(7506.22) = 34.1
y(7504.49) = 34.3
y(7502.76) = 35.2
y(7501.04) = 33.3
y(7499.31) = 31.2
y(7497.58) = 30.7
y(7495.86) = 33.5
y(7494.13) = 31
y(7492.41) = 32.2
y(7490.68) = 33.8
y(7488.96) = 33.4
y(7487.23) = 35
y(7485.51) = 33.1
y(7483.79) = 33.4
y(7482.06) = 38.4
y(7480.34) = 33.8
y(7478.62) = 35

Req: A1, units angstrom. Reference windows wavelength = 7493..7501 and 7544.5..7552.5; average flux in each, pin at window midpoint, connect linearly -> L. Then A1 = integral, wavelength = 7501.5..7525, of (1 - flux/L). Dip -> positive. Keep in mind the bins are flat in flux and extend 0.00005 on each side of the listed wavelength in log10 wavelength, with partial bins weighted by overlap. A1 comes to -1.3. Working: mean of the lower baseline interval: 31.8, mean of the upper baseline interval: 32.8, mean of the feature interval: 33.9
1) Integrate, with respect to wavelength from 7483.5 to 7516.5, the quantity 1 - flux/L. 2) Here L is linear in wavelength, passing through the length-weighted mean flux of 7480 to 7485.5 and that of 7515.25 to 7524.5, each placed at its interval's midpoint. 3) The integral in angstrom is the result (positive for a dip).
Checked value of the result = 1.6 angstrom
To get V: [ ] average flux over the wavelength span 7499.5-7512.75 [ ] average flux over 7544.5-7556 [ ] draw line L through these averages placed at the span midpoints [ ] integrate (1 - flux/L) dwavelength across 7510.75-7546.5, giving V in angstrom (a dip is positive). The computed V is -0.5 angstrom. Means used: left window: 33.7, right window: 33.4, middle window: 34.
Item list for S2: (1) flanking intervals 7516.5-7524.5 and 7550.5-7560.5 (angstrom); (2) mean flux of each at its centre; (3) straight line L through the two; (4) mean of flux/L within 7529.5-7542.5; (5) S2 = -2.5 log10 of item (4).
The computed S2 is 0.01 mag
